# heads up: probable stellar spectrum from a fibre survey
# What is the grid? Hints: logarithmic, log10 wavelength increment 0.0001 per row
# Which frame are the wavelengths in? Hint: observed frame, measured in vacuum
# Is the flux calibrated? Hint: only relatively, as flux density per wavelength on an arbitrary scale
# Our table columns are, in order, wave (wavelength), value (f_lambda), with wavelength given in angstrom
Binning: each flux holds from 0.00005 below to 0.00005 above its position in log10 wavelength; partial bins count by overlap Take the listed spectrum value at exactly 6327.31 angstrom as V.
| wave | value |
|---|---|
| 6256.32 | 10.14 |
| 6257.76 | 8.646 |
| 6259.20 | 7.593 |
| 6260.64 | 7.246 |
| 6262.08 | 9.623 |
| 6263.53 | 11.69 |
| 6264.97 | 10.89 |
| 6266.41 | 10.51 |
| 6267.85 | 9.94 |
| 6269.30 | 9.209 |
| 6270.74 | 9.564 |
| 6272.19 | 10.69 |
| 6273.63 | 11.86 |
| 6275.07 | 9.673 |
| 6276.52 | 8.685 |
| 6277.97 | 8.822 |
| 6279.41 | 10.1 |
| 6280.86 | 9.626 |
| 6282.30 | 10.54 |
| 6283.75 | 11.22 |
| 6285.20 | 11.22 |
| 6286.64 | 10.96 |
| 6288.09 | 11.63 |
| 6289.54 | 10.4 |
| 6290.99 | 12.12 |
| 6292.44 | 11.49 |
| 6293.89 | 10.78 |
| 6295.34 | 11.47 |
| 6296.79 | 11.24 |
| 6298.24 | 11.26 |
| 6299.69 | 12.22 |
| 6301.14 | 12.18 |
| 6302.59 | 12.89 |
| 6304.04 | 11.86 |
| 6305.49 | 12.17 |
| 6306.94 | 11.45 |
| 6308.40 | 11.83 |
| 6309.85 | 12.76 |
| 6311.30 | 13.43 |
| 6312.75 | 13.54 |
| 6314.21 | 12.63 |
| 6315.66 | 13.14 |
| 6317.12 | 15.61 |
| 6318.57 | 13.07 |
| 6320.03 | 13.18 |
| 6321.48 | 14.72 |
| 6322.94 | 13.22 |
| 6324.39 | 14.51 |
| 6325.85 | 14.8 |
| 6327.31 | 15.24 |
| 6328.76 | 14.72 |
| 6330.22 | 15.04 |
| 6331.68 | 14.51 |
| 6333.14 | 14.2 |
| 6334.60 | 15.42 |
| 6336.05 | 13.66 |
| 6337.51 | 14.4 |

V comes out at 15.24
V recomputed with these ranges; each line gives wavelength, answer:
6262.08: 9.623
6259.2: 7.593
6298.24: 11.26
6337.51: 14.4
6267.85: 9.94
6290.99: 12.12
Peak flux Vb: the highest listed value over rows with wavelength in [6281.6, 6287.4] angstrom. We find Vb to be 11.22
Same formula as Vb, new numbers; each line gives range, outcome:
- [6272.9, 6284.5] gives 11.86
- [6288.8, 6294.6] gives 12.12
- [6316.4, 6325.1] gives 15.61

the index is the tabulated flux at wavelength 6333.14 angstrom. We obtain 14.2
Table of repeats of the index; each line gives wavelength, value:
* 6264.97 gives 10.89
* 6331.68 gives 14.51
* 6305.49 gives 12.17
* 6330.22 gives 15.04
